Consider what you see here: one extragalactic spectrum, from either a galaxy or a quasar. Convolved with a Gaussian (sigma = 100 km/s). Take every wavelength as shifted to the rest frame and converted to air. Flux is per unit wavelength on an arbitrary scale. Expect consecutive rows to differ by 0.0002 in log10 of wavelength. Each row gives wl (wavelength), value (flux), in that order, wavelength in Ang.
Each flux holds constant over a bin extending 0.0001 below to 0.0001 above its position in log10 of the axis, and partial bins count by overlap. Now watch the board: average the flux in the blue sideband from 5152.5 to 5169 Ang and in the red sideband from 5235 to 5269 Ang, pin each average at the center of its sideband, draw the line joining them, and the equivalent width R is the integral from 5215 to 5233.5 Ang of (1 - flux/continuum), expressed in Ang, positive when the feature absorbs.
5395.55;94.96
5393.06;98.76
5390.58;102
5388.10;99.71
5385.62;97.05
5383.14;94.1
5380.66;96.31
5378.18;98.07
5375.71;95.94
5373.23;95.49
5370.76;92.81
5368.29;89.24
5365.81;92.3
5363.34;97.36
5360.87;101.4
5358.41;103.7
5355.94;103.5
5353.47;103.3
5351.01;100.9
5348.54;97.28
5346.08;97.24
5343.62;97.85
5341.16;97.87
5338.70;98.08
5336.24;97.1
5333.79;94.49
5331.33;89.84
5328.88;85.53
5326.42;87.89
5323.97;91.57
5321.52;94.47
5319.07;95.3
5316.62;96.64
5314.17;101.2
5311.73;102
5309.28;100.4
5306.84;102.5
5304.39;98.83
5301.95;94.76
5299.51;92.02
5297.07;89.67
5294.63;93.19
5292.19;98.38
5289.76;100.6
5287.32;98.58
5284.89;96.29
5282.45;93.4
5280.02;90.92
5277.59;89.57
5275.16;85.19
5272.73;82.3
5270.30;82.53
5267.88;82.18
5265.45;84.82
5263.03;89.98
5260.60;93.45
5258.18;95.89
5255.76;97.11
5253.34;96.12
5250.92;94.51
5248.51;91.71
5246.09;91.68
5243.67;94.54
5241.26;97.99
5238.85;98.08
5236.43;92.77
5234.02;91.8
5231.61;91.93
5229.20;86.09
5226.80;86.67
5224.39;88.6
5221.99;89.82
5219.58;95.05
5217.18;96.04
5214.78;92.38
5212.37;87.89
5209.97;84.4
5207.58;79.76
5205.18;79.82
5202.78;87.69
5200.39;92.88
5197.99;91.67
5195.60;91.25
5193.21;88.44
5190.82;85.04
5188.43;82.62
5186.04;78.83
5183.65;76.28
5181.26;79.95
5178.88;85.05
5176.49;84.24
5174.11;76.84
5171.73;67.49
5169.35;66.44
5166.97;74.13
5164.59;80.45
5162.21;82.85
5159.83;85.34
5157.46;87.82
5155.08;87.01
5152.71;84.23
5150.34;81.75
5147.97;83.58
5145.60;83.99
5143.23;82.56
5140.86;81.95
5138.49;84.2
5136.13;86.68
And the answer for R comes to -0.2 Ang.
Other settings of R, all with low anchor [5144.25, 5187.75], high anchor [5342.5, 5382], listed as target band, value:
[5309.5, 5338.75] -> -0.09 Ang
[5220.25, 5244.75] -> -1.60 Ang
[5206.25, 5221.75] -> -0.84 Ang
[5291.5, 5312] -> -0.94 Ang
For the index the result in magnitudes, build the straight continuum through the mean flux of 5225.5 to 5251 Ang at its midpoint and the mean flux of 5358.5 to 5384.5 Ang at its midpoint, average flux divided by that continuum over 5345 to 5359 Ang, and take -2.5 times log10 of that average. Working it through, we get -0.06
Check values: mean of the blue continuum 92.4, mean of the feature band 101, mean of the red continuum 95.7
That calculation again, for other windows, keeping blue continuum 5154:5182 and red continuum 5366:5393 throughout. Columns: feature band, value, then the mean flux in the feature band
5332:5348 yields -0.04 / 96.9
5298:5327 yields -0.07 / 96.6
